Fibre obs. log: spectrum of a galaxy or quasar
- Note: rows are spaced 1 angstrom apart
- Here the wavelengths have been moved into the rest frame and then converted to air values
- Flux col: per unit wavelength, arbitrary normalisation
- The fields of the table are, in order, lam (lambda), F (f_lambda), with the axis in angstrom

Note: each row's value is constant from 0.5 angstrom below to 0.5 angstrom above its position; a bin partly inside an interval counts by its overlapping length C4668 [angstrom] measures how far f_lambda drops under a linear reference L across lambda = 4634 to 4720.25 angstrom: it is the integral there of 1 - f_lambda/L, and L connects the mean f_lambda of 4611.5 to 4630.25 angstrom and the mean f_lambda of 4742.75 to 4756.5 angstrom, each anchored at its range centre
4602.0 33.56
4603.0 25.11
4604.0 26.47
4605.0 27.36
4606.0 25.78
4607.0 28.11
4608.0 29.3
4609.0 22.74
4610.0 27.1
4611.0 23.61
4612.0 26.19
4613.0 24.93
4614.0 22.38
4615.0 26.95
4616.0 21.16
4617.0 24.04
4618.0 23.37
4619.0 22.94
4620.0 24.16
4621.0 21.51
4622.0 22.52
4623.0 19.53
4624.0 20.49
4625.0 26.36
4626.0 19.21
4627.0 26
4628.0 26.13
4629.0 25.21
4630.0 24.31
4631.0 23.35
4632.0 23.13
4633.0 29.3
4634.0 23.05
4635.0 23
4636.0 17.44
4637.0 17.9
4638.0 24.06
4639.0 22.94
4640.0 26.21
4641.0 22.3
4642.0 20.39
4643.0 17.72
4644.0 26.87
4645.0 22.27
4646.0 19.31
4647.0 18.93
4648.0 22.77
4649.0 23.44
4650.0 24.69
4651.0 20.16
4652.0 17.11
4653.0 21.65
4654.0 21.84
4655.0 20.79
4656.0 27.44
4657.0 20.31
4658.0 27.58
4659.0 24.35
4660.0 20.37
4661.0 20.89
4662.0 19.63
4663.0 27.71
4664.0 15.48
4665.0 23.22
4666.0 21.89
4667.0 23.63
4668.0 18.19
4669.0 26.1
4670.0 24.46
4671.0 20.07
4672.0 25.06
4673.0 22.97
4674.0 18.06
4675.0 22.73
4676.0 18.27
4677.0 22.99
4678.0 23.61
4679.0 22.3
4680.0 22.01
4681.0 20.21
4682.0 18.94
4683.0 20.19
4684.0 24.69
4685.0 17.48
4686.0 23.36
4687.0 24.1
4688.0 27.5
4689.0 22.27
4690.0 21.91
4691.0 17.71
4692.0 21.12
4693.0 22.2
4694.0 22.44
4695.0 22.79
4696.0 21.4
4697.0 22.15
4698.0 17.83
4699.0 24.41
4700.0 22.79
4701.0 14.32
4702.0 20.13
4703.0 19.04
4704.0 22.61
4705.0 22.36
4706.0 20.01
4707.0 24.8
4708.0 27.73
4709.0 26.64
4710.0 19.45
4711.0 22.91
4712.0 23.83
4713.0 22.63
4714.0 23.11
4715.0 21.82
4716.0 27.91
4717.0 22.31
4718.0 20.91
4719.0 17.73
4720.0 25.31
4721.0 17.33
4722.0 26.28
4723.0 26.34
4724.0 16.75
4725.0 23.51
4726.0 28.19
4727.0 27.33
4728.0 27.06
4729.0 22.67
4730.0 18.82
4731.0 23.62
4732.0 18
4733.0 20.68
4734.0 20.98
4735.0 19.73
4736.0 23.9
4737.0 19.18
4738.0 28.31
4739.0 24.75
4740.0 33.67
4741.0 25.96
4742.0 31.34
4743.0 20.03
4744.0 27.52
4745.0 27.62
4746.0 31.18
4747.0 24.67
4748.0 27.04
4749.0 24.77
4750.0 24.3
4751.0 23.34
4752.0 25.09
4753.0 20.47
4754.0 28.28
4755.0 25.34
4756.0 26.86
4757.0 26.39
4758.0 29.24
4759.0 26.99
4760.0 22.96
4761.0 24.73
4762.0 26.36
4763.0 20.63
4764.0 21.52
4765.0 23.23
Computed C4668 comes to 8.55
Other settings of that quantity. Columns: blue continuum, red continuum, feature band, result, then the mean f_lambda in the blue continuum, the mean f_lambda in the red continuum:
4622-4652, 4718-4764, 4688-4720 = 2.3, 22.5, 24.4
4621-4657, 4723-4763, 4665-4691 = 1.4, 22.5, 24.8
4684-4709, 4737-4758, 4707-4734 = 1.0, 21.9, 26.2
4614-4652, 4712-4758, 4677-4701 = 1.8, 22.7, 24.3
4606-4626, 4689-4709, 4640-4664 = 0.9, 24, 21.6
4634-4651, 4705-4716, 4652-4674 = 0.0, 21.9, 23.5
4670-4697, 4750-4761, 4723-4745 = 0.3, 21.8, 25.4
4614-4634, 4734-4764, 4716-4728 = 0.8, 23.6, 25.4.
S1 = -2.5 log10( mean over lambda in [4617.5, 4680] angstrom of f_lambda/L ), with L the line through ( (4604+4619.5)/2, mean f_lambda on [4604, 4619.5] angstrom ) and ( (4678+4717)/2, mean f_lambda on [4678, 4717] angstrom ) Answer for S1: 0.066 mag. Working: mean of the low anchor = 25.1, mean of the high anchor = 22.1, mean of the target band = 22.4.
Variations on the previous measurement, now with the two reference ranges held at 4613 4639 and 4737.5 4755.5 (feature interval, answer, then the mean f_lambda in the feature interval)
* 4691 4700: 0.16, 21.6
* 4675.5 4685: 0.16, 21.3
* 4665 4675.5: 0.09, 22.4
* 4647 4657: 0.09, 22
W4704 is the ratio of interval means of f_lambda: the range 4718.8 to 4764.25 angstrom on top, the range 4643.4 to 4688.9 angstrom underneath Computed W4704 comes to 1.11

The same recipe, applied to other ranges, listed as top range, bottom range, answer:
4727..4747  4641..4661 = 1.12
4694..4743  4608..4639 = 0.98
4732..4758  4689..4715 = 1.15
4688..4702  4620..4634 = 0.90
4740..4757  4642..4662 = 1.19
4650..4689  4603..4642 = 0.92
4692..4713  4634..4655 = 1.02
